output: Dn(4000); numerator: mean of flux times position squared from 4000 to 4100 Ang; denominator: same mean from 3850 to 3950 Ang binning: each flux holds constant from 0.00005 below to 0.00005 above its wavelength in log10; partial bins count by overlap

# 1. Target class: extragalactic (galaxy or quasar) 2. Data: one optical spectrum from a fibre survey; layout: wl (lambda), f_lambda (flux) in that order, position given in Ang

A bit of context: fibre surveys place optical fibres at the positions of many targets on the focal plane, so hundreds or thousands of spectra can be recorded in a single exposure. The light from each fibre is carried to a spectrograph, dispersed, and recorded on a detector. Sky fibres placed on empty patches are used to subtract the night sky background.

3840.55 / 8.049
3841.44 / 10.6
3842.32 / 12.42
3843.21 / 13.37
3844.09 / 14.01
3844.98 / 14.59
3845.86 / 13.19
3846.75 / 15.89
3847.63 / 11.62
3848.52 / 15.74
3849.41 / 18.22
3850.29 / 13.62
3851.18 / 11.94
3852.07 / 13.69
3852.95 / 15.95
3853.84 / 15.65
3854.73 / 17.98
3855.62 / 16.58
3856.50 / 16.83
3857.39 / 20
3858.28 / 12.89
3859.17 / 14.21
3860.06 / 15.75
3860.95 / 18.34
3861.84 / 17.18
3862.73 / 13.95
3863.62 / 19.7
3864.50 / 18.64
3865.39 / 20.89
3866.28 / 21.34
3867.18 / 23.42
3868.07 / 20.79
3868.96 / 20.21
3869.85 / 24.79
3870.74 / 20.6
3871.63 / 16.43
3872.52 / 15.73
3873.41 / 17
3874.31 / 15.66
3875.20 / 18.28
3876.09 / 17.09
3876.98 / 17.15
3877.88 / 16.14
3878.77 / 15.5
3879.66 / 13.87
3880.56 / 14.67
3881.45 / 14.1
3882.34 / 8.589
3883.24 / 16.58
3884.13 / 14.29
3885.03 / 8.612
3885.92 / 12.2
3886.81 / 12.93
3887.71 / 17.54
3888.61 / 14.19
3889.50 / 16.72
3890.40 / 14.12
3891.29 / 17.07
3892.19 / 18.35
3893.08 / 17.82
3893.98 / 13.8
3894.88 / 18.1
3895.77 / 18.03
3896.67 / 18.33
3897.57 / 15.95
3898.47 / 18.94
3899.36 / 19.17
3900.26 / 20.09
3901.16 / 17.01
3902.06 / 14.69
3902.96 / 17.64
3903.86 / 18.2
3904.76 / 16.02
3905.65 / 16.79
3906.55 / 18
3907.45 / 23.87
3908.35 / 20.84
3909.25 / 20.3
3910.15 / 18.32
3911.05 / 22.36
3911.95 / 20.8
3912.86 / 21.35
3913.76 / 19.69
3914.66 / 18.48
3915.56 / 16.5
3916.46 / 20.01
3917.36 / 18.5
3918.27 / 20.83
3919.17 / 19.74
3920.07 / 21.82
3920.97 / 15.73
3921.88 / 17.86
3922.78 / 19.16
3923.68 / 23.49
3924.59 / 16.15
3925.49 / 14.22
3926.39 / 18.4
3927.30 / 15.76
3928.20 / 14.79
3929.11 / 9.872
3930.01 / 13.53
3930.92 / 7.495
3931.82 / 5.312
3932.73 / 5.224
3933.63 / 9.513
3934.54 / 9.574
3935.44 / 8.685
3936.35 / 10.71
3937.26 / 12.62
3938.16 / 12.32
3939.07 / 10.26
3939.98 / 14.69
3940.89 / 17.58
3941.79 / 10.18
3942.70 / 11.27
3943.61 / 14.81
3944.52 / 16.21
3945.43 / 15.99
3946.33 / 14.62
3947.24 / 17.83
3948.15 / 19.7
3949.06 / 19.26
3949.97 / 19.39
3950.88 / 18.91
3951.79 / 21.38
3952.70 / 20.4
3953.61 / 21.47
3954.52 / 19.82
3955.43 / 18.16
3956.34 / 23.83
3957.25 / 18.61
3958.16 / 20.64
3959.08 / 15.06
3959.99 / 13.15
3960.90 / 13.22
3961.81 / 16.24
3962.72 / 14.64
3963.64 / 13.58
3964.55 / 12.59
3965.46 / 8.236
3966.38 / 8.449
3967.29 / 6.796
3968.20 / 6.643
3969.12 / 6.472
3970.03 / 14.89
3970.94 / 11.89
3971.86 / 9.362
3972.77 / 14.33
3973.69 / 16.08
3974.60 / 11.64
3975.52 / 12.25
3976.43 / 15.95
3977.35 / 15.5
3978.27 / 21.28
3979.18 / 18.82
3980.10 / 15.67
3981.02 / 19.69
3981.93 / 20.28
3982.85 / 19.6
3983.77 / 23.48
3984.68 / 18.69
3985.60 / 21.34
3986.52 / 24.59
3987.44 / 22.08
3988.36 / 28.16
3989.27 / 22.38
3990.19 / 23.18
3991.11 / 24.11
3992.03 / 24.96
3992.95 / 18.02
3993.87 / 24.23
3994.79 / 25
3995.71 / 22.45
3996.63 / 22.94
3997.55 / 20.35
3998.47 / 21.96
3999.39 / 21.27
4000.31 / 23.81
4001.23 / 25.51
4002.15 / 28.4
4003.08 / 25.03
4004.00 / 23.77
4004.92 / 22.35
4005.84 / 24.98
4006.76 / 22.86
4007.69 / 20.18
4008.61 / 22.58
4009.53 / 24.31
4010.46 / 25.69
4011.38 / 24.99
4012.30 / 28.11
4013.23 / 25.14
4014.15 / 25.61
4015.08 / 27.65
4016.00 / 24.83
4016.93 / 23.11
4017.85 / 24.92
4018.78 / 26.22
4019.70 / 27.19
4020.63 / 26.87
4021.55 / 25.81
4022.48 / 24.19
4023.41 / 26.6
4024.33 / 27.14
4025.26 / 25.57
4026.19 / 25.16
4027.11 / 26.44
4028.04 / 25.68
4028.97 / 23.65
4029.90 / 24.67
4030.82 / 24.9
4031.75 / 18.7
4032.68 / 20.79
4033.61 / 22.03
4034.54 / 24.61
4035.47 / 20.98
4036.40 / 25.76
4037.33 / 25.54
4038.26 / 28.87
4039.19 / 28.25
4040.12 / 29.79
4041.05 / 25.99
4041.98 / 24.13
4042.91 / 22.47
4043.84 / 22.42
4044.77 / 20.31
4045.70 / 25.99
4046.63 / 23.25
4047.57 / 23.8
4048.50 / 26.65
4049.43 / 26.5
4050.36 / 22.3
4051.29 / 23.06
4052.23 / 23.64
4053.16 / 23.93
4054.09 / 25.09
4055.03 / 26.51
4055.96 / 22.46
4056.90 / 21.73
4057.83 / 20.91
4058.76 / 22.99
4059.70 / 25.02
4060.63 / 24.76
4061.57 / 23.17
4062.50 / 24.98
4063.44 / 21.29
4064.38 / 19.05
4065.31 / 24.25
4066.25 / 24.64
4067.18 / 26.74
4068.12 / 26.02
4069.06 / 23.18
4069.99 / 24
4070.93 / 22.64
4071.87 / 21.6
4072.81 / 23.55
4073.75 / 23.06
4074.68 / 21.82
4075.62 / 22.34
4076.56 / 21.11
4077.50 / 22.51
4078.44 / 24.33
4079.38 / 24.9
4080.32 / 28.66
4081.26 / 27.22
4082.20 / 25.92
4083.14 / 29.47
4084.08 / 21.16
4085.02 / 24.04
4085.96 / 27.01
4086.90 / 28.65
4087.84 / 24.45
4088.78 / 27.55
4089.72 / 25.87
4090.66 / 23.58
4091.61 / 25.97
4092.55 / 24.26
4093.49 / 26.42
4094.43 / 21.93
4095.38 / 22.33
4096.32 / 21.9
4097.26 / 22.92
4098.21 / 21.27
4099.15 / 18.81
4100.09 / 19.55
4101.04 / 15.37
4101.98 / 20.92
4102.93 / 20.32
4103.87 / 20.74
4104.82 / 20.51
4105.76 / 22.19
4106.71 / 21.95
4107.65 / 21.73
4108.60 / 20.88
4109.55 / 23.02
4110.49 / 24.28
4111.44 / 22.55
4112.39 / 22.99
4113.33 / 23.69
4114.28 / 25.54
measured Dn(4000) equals 1.61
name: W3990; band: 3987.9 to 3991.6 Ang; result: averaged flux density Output 24.5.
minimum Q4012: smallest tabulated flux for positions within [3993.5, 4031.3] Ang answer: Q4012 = 20.18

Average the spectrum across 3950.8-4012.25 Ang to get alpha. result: 19.2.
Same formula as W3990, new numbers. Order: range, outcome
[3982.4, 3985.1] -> 20.7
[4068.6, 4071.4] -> 23.3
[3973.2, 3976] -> 13.4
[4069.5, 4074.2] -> 23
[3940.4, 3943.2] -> 13.1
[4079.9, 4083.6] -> 27.8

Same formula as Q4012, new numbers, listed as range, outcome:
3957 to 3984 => 6.472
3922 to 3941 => 5.224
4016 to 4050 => 18.7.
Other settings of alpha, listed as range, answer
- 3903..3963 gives 16.5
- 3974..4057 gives 23.4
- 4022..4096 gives 24.3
